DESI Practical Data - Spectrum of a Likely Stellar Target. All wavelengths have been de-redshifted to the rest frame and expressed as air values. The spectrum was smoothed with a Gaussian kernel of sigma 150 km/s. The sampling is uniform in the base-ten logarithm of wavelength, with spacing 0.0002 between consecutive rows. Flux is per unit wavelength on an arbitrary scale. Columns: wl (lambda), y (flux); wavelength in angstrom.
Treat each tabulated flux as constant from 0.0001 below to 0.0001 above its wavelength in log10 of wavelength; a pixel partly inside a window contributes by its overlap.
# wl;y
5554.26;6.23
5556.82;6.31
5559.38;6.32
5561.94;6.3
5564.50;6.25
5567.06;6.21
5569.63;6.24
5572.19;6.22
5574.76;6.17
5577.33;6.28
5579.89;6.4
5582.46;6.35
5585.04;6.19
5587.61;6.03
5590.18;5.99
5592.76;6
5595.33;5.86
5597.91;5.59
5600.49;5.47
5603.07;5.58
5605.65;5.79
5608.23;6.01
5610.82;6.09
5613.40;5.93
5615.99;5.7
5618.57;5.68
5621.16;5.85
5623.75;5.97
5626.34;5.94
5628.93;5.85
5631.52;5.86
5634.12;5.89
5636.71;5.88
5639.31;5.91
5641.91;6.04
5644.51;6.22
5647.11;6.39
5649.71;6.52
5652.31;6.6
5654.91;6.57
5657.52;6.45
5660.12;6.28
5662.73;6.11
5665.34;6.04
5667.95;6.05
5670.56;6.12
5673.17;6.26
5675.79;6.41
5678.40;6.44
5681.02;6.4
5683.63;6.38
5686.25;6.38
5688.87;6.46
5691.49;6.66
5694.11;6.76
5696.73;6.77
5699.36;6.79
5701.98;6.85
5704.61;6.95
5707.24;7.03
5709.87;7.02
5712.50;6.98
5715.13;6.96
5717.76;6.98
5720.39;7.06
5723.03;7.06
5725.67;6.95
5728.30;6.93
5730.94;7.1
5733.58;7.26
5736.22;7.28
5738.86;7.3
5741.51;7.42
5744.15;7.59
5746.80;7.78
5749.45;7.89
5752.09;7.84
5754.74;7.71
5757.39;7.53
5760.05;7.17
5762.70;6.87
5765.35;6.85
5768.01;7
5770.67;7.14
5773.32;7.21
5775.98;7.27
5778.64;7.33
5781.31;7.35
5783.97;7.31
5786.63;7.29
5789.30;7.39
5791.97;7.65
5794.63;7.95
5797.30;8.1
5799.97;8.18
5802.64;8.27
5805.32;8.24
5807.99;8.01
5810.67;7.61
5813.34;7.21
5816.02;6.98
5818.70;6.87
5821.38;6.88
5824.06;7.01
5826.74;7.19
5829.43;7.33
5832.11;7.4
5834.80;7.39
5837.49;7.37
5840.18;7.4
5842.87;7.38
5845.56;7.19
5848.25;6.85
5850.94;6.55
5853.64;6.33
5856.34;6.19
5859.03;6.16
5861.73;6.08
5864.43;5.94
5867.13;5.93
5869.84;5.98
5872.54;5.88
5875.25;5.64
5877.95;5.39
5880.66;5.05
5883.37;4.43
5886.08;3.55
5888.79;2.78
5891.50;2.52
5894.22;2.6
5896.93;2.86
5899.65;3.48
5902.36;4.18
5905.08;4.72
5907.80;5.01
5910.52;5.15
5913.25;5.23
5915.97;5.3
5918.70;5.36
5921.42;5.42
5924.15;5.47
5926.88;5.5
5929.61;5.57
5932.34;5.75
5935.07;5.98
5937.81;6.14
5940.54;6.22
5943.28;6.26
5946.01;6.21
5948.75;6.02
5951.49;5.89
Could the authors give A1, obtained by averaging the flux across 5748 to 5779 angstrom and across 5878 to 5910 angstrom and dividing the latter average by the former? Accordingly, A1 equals 0.5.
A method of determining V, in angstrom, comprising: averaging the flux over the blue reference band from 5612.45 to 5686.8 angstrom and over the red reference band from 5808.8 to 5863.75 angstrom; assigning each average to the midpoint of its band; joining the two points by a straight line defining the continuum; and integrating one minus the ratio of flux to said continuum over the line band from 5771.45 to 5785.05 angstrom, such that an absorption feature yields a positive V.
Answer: -1.2 angstrom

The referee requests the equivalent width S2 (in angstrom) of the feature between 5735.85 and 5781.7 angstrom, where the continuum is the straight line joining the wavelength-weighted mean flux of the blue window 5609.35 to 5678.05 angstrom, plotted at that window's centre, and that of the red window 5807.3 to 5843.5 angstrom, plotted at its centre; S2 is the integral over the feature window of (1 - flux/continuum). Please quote -3.5 angstrom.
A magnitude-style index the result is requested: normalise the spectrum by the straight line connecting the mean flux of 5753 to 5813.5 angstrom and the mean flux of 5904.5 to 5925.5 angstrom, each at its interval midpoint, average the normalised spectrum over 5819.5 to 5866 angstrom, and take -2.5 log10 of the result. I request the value -0.06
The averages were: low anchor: 7.51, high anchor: 5.22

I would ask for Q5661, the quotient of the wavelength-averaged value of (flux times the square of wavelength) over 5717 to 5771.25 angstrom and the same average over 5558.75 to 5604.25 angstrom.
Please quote 1.3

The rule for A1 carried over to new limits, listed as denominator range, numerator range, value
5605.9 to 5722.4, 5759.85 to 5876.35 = 1.11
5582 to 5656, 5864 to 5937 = 0.81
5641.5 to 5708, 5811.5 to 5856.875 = 1.09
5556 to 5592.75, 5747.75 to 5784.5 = 1.18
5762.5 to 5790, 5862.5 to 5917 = 0.64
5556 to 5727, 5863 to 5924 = 0.74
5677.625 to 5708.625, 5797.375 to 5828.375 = 1.13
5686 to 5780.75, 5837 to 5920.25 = 0.74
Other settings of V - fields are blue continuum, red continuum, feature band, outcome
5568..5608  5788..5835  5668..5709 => 0.8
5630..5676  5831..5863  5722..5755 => -4.6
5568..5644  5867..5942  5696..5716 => -4.7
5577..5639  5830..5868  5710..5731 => -2.3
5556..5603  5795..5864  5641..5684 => 1.0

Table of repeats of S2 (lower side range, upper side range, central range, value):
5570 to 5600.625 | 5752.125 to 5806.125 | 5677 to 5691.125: 0.8 angstrom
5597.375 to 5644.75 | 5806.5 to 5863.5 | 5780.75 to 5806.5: -3.8 angstrom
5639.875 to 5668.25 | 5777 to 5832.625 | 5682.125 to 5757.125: -2.8 angstrom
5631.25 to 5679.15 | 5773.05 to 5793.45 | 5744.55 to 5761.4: -1.3 angstrom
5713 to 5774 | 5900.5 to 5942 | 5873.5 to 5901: 9.1 angstrom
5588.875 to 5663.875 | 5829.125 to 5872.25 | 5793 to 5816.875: -4.8 angstrom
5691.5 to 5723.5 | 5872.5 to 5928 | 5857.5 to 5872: -3.1 angstrom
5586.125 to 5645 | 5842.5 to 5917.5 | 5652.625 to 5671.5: -1.7 angstrom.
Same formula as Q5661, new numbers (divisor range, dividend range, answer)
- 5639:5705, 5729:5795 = 1.18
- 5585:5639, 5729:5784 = 1.32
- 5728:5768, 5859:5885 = 0.79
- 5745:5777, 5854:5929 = 0.70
